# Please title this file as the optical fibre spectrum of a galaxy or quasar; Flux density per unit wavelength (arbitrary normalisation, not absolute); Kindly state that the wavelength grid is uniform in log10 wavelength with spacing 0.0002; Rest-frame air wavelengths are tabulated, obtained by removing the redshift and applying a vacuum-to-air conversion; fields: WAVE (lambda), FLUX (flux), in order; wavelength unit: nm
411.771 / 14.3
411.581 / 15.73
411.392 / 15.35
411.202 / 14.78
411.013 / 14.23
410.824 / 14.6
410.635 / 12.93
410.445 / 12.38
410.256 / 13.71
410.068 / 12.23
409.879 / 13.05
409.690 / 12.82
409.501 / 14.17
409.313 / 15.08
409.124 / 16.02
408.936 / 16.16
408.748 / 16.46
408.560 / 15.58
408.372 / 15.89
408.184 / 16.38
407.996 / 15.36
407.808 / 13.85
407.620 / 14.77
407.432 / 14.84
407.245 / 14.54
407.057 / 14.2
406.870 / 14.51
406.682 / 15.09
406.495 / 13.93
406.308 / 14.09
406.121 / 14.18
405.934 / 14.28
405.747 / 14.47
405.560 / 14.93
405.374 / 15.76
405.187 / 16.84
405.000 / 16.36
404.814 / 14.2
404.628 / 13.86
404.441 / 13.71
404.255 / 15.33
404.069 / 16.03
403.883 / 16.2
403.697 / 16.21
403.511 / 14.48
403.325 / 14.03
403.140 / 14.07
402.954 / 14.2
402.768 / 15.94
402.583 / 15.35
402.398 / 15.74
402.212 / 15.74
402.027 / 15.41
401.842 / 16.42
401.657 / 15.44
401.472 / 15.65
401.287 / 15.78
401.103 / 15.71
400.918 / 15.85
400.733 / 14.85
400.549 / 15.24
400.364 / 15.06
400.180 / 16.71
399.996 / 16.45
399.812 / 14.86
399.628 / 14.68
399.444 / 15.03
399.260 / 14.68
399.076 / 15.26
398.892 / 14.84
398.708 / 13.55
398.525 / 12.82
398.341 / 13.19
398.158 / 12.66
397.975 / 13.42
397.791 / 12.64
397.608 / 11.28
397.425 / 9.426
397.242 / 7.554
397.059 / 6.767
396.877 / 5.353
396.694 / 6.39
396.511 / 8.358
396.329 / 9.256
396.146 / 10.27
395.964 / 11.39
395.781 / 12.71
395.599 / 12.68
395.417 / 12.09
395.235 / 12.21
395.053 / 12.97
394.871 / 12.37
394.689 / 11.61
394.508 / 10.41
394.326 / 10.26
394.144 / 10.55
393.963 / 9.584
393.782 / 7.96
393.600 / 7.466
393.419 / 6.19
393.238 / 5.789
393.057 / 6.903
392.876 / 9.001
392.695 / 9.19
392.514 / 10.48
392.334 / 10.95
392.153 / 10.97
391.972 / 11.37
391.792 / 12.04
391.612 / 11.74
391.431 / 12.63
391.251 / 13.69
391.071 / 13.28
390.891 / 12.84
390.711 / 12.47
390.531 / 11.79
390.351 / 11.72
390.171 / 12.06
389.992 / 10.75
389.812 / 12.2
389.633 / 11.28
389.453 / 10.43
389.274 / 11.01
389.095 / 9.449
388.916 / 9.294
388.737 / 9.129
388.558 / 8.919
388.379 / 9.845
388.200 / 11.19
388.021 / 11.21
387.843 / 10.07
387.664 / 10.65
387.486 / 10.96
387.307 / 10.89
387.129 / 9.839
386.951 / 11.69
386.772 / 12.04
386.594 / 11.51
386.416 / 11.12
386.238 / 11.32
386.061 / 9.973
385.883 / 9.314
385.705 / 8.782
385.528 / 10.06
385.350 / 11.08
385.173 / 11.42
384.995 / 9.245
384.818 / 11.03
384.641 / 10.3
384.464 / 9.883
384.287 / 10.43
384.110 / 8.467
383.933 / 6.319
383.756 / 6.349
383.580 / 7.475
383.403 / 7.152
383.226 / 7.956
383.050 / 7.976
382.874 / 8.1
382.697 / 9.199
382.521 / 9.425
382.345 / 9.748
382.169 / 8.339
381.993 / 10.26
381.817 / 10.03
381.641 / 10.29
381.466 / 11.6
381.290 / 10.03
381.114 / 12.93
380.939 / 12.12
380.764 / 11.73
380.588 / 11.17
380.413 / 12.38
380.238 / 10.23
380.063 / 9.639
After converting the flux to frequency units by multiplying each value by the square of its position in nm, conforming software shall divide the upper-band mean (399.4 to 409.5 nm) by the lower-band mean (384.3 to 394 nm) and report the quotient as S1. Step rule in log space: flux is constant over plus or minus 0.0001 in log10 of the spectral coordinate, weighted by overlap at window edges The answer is 1.6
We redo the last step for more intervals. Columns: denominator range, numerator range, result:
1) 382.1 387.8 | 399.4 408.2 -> 1.72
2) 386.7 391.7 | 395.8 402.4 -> 1.24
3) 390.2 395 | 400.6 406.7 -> 1.52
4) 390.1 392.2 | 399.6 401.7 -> 1.33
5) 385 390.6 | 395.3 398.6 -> 1.03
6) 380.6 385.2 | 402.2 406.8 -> 1.76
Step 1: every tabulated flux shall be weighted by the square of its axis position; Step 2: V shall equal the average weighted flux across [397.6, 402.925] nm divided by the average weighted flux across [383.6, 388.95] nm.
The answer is 1.59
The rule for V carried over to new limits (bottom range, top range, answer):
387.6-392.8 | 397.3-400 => 1.27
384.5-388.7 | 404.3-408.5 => 1.56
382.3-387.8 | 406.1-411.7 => 1.70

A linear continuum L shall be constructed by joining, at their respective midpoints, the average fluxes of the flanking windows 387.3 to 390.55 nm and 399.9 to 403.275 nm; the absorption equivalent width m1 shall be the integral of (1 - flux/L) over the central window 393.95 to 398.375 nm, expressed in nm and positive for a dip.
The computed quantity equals 0.92 nm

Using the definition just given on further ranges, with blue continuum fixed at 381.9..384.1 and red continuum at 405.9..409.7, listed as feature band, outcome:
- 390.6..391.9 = -0.27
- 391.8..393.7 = 0.32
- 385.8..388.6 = -0.41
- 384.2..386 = -0.28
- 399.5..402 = -0.49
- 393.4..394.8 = 0.22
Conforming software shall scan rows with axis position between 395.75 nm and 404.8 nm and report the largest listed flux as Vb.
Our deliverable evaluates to 16.71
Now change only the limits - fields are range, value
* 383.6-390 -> 12.2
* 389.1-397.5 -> 13.69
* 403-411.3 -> 16.84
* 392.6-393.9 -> 9.19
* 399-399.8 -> 15.26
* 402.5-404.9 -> 16.21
